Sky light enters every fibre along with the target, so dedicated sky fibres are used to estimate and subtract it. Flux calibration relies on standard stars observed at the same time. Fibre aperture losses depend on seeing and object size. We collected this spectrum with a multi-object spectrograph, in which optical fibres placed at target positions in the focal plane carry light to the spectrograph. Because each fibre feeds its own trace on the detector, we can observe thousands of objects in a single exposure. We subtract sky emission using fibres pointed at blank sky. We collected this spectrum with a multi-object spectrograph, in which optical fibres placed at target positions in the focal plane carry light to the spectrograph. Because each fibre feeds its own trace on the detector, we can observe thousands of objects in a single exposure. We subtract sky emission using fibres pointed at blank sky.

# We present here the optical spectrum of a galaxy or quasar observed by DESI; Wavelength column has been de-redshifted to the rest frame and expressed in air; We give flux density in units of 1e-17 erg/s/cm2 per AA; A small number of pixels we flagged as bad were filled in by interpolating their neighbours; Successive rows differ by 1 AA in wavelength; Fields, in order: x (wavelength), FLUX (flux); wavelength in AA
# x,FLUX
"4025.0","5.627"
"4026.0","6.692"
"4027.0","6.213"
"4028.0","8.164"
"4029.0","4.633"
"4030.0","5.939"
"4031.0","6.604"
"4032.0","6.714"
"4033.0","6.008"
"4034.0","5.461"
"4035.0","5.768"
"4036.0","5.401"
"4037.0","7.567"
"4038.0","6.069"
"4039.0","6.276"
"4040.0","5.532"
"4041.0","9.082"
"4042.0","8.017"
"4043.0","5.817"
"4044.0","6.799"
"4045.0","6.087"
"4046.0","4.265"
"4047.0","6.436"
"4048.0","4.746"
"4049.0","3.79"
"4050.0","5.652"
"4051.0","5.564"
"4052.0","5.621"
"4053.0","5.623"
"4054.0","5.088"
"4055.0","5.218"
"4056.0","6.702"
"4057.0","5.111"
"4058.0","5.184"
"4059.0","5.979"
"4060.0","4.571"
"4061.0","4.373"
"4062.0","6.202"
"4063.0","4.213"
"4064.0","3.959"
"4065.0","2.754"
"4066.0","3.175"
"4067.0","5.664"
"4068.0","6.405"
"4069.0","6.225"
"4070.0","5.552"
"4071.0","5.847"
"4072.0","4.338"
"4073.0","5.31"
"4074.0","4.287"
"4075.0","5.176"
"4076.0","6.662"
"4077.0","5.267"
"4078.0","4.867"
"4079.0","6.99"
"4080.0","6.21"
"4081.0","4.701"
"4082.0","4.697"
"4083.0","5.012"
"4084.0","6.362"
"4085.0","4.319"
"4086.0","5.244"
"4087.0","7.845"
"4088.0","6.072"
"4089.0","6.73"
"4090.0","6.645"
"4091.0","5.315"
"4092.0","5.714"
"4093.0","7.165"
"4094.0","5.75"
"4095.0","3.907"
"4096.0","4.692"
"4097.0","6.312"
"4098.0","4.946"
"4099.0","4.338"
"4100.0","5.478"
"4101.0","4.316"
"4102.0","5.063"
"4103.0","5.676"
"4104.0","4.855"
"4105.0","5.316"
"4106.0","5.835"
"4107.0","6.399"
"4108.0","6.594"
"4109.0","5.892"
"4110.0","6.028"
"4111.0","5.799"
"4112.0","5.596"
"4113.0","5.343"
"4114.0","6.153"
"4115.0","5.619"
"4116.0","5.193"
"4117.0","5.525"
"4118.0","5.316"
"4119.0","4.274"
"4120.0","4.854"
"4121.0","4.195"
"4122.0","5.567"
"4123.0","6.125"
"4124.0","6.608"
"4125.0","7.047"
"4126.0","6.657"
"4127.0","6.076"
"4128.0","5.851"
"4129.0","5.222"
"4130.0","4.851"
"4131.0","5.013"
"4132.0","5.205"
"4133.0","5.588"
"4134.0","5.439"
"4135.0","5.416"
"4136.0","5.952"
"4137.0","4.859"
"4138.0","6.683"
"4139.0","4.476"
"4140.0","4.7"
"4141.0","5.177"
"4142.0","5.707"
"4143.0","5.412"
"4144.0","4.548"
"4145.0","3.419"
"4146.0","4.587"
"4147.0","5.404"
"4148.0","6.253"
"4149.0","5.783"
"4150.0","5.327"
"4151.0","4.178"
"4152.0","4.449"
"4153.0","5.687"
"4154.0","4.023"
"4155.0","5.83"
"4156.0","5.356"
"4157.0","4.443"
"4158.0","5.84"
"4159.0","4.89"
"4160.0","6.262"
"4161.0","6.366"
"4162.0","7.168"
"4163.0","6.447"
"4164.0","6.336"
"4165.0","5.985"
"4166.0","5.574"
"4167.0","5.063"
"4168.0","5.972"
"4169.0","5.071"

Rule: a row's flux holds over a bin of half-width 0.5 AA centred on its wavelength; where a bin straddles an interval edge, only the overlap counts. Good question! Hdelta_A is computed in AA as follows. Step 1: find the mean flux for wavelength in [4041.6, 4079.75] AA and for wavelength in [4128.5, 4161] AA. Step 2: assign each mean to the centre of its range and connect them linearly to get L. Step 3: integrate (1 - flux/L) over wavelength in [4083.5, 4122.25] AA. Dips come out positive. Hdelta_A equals -1.9 AA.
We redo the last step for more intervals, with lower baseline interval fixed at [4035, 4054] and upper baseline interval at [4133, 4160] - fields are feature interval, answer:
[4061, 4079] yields 2.2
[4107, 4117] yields -0.7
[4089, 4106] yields 0.5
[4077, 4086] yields 0.5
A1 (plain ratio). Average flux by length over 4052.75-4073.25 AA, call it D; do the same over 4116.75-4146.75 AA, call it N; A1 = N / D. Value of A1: 1.05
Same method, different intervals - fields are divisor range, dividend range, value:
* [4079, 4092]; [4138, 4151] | 0.88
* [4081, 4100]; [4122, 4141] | 1.01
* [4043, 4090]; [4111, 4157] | 0.99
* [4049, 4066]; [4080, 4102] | 1.10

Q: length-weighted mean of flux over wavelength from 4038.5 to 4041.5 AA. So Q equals 6.96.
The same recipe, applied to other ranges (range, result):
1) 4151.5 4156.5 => 5.07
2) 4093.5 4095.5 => 4.83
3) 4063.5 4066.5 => 3.3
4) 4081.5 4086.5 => 5.13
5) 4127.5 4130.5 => 5.31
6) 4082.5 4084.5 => 5.69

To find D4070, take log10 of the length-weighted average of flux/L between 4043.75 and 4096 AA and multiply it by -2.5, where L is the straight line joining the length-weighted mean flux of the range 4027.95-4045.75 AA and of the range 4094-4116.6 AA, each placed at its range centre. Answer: 0.10 mag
